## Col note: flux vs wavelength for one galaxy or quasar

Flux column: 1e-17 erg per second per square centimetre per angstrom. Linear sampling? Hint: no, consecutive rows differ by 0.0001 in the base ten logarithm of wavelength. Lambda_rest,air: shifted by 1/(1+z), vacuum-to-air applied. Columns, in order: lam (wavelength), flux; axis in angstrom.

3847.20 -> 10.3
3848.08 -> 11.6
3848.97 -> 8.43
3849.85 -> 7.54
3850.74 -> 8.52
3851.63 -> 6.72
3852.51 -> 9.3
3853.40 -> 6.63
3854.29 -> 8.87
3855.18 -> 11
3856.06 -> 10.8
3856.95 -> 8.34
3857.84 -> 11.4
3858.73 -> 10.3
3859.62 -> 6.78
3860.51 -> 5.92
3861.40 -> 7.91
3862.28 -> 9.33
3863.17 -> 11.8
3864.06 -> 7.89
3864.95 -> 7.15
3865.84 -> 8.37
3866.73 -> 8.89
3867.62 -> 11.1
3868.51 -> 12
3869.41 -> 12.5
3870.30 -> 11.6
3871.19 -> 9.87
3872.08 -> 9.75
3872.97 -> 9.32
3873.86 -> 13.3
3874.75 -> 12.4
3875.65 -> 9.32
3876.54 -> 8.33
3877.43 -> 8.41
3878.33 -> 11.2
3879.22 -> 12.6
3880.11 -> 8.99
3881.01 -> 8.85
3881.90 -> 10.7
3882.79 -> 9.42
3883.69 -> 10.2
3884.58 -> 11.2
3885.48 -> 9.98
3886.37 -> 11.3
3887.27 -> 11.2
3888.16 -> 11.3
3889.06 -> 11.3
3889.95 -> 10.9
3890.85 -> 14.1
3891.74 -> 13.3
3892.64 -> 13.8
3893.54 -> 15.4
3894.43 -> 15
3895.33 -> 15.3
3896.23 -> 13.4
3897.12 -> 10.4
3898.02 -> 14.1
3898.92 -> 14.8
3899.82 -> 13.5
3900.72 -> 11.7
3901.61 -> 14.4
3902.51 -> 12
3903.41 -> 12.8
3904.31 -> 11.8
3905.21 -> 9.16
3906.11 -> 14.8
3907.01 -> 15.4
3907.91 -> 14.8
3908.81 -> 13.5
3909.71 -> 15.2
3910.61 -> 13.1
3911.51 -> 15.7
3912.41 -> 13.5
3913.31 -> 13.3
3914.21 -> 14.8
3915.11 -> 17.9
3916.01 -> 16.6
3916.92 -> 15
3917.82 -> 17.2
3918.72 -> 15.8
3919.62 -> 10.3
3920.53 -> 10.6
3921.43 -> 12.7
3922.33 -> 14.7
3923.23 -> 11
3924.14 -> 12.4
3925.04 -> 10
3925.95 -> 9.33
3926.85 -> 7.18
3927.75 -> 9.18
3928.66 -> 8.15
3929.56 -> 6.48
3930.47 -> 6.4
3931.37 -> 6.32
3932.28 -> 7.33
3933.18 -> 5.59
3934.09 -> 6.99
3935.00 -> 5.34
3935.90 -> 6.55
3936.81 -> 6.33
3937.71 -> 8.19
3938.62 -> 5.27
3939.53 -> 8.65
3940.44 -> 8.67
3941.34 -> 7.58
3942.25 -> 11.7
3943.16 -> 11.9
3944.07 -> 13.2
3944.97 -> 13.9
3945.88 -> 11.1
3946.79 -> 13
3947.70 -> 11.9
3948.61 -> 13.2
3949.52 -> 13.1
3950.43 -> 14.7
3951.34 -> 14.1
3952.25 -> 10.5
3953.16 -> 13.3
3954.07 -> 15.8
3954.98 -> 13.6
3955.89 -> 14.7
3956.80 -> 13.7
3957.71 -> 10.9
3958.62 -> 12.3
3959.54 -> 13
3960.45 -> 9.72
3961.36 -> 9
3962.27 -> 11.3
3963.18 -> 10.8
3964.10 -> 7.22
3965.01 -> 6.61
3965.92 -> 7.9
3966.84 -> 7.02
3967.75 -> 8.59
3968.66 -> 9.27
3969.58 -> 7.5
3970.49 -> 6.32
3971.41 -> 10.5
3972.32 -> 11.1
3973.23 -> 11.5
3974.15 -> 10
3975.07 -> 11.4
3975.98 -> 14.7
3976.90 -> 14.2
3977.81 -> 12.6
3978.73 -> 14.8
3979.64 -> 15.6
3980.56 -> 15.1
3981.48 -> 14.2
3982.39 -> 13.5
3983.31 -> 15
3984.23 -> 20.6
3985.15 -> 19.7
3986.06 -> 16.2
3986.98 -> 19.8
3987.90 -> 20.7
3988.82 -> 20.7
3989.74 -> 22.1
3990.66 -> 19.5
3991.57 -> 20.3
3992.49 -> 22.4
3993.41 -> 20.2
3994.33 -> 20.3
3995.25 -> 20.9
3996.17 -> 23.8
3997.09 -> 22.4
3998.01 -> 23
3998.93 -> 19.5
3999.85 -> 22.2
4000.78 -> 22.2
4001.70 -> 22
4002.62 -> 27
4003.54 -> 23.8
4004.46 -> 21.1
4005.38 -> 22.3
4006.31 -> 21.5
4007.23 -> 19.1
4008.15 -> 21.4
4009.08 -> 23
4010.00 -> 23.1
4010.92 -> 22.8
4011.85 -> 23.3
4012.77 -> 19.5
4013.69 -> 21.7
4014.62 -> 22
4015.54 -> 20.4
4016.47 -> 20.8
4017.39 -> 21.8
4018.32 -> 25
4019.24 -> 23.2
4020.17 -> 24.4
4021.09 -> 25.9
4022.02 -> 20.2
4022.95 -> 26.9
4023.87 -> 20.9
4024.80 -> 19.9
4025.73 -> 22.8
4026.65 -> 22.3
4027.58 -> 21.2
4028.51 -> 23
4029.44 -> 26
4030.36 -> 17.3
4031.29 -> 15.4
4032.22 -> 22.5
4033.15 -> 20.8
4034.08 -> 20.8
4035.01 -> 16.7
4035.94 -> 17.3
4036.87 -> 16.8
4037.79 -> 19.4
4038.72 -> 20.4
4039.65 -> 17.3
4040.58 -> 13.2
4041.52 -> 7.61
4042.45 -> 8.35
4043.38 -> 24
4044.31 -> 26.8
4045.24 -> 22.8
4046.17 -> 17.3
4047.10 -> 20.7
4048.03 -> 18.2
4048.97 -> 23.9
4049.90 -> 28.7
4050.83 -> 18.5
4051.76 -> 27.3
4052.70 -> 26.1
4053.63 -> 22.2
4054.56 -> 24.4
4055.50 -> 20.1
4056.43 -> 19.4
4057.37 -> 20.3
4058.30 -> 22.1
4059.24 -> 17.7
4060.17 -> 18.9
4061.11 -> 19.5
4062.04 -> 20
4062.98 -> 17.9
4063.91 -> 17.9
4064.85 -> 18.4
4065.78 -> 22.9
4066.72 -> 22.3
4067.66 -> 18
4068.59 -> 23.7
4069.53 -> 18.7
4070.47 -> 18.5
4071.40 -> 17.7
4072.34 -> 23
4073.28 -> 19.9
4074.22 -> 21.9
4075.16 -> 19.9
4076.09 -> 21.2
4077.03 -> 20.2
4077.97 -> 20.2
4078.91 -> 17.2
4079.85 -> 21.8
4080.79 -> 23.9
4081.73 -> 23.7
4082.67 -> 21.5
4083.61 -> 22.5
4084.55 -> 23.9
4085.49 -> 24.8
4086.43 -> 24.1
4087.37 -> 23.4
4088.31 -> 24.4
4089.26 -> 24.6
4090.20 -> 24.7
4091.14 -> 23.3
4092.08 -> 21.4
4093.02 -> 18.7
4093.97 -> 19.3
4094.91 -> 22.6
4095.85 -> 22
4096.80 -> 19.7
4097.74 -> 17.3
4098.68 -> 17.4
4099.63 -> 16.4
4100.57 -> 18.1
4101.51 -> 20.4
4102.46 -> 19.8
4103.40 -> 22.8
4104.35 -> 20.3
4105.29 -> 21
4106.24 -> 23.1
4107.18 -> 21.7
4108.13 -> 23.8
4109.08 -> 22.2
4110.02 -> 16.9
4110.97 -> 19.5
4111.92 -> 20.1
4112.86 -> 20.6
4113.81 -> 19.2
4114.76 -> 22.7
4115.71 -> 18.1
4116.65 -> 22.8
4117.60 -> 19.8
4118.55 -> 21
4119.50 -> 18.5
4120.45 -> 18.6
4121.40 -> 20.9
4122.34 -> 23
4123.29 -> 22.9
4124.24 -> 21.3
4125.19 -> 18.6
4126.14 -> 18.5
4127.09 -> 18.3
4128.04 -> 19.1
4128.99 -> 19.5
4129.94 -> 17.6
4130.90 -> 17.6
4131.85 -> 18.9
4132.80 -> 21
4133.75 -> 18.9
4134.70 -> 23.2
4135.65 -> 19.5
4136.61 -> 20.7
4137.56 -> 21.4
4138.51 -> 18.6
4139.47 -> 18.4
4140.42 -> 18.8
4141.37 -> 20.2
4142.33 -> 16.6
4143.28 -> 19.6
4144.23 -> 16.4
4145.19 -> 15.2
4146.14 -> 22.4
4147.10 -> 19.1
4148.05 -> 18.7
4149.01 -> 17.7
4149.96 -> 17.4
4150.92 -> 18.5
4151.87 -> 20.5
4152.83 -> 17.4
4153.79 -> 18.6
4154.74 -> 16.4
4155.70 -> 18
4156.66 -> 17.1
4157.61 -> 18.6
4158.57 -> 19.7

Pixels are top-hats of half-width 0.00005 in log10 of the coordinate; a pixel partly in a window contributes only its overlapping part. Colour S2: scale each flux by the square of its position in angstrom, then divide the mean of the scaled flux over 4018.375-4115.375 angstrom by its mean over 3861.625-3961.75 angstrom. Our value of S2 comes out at 2.0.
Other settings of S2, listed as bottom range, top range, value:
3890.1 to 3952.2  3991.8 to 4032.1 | 1.96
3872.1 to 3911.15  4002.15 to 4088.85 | 1.88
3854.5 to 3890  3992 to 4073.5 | 2.26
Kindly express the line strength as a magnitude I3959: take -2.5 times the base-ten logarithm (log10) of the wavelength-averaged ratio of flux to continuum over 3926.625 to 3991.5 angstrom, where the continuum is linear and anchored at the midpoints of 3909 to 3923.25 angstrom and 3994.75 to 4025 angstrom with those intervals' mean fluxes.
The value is 0.48 mag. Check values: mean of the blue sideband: 14.3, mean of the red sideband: 22.3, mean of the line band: 11.7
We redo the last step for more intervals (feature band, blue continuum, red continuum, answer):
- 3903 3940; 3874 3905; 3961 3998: 0.15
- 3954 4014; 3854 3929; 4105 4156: -0.11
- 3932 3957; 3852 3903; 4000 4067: 0.39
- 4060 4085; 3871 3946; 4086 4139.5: -0.10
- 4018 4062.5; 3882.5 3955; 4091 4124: -0.19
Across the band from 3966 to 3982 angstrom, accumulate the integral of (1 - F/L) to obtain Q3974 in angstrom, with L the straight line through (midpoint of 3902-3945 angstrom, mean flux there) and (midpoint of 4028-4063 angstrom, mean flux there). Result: 3.8 angstrom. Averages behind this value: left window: 11.1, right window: 20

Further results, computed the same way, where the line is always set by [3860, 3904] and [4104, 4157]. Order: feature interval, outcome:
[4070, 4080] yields -1.34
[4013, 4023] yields -4.37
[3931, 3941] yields 4.74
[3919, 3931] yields 2.55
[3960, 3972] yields 4.62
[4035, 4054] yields -3.48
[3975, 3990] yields -2.03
